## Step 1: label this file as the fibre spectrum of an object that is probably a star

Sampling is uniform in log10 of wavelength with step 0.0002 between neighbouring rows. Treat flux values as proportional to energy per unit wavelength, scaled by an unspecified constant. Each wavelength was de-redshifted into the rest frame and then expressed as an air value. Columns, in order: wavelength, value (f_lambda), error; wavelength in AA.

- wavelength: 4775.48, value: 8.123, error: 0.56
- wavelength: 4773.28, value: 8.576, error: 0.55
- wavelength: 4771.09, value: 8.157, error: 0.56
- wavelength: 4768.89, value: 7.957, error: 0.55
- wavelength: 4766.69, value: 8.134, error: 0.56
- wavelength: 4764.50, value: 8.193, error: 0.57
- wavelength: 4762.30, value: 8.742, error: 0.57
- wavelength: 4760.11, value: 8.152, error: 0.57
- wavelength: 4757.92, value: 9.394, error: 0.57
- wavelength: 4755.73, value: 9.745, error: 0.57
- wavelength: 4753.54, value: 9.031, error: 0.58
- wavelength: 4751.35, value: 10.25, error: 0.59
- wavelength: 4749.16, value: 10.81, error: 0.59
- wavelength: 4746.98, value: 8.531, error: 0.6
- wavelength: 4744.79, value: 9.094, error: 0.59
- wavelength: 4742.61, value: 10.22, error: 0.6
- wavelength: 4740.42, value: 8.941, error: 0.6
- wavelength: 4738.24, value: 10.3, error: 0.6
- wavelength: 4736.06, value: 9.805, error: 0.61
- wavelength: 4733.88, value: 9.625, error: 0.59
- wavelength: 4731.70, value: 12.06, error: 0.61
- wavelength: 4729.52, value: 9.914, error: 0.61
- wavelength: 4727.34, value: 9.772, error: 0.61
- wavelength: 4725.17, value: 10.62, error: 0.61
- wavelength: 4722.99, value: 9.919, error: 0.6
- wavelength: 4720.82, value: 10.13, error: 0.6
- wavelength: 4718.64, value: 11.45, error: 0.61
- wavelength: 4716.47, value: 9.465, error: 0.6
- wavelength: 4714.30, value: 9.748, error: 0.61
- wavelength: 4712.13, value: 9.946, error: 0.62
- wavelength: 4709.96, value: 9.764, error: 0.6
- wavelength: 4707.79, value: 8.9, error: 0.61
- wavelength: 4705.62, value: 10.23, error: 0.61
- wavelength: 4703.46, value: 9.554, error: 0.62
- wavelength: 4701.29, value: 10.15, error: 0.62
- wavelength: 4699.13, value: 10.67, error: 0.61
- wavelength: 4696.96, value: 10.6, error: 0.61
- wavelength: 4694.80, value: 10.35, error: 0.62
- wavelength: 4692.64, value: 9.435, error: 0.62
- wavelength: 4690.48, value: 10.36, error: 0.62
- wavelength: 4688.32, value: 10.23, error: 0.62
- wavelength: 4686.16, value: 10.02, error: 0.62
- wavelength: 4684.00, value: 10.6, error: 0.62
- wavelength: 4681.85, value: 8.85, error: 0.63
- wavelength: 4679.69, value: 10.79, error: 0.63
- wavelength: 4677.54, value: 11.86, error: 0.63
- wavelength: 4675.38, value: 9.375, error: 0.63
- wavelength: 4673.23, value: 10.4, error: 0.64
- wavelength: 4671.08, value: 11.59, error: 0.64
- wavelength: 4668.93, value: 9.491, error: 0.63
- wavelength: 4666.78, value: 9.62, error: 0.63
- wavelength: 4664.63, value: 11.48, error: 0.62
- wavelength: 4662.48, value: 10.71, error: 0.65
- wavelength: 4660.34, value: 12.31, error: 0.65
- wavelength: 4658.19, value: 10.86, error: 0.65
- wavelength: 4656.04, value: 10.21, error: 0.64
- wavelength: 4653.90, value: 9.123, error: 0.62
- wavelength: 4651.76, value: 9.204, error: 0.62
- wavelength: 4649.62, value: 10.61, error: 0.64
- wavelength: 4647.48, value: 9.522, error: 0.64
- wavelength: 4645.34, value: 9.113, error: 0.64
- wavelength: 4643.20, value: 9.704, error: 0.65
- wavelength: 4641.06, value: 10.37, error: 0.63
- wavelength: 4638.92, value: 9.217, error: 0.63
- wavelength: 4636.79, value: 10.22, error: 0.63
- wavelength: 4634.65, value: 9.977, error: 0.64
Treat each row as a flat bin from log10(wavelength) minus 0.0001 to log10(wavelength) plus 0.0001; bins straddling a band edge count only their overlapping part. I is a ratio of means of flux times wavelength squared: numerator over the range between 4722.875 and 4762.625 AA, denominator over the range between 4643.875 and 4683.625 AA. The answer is 1.0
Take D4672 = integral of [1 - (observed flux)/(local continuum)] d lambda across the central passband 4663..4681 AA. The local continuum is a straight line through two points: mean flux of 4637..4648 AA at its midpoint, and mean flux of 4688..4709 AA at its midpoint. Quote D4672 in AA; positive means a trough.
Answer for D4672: -1.3 AA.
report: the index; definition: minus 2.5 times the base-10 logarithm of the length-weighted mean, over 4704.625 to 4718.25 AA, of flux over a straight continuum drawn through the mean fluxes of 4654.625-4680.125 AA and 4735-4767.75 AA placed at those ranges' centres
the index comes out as 0.02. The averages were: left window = 10.7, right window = 9.29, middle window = 9.76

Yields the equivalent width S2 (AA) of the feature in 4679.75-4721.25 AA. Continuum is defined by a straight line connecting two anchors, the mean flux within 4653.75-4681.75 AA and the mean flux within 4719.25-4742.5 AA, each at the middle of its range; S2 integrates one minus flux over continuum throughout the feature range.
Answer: 1.3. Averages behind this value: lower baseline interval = 10.6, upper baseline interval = 10.1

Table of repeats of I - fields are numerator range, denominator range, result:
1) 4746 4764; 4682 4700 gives 0.94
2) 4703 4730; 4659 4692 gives 0.97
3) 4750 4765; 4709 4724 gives 0.92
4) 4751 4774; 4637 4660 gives 0.92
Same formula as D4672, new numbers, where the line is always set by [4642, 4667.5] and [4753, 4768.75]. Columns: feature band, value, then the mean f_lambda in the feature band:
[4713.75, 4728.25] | -1.4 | 10.2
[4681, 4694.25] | -0.3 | 9.95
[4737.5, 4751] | -1.1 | 9.67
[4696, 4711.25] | -0.7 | 9.97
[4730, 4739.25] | -1.4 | 10.4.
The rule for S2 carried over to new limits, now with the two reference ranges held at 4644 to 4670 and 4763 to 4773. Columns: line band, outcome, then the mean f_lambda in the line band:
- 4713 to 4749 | -4.7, 10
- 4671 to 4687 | -1.0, 10.4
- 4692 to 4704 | -0.9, 10.2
